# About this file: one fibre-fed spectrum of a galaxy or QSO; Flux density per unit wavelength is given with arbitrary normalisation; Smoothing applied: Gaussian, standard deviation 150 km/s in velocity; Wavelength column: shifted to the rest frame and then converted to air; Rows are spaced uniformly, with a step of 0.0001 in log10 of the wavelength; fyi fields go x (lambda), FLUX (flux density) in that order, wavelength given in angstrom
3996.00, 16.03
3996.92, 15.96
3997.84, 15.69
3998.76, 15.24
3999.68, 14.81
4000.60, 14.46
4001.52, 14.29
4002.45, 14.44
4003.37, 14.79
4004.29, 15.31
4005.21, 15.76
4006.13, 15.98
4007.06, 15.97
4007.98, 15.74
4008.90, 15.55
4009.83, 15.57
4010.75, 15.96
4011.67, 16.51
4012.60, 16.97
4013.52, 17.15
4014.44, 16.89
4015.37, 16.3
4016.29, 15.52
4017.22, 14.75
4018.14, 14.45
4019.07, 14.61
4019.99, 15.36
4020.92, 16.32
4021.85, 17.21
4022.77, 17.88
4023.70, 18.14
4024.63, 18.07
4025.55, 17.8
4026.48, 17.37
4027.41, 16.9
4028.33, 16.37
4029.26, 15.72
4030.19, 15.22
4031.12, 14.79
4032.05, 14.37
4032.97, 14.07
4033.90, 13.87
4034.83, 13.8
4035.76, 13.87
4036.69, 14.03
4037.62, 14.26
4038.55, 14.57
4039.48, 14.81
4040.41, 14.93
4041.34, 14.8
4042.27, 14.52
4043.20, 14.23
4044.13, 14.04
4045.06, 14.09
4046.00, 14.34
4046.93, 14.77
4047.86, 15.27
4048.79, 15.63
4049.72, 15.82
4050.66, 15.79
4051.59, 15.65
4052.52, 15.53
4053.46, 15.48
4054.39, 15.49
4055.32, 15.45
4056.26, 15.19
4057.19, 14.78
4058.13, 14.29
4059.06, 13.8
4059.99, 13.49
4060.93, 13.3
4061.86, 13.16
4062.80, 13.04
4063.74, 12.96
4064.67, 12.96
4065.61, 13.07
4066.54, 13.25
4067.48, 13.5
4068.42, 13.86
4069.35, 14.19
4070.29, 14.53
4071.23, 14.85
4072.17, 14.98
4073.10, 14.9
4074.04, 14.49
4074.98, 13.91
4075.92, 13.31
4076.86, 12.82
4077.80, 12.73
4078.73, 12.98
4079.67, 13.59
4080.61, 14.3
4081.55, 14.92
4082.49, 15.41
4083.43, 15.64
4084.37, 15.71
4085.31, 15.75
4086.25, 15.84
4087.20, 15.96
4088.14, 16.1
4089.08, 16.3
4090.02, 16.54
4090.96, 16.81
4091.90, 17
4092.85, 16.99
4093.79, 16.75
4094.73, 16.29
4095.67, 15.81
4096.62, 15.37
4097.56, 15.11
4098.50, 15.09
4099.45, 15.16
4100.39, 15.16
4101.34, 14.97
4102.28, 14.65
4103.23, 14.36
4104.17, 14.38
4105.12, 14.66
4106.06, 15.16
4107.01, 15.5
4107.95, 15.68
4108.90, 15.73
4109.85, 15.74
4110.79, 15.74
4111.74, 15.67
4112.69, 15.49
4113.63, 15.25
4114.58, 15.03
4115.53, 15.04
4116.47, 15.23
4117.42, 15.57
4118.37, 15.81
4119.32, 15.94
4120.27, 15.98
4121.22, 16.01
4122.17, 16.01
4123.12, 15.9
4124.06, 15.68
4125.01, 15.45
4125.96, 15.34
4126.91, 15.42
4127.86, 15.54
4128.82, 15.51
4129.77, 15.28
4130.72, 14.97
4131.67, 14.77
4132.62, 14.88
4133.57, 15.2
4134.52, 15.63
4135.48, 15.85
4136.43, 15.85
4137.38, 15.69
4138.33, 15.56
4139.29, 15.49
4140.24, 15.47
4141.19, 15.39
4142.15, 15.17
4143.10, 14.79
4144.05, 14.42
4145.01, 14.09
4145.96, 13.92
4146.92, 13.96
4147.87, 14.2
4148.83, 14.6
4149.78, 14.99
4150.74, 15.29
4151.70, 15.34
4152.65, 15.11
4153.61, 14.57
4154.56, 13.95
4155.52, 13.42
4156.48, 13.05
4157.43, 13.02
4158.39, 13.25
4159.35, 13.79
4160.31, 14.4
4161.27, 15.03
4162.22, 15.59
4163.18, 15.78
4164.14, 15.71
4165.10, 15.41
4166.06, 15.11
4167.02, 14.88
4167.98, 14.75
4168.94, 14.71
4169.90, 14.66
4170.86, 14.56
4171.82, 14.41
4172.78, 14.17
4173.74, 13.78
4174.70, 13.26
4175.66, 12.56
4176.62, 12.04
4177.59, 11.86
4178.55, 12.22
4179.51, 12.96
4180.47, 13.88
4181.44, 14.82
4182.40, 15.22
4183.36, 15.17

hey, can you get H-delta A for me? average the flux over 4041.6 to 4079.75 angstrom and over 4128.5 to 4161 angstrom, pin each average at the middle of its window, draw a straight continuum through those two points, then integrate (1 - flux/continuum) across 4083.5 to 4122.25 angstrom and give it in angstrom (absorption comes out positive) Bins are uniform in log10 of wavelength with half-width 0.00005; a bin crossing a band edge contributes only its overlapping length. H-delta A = -3.1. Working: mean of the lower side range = 14.3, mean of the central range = 15.6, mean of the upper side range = 14.7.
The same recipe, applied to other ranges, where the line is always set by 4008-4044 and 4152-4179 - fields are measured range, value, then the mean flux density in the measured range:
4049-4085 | 2.0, 14.3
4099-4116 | -0.5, 15.2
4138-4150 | -0.3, 14.8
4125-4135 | -0.5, 15.3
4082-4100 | -1.3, 16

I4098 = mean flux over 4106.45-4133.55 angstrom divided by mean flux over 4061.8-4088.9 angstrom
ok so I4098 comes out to 1.1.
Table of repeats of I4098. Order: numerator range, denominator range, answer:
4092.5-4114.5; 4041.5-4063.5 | 1.05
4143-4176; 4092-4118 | 0.94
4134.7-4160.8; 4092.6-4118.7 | 0.95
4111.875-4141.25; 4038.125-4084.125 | 1.08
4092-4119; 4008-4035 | 0.96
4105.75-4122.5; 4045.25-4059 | 1.03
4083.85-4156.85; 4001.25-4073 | 1.02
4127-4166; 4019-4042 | 0.95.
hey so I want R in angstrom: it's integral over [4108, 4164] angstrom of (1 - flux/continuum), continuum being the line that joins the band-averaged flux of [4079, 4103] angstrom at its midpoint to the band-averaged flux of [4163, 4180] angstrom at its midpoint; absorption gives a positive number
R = -1.41 angstrom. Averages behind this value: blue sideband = 15.6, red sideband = 14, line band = 15.1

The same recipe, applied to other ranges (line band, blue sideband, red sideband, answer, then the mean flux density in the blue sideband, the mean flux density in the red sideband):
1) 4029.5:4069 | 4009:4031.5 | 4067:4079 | 1.6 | 16.3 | 13.9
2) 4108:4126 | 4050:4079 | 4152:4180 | -1.9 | 14.1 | 14.1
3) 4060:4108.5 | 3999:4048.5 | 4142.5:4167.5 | 0.8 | 15.4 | 14.5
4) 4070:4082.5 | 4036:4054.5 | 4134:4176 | 0.6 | 14.9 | 14.7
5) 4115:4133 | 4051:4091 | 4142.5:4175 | -1.2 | 14.5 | 14.5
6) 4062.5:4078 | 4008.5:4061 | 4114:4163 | 1.5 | 15.4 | 15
